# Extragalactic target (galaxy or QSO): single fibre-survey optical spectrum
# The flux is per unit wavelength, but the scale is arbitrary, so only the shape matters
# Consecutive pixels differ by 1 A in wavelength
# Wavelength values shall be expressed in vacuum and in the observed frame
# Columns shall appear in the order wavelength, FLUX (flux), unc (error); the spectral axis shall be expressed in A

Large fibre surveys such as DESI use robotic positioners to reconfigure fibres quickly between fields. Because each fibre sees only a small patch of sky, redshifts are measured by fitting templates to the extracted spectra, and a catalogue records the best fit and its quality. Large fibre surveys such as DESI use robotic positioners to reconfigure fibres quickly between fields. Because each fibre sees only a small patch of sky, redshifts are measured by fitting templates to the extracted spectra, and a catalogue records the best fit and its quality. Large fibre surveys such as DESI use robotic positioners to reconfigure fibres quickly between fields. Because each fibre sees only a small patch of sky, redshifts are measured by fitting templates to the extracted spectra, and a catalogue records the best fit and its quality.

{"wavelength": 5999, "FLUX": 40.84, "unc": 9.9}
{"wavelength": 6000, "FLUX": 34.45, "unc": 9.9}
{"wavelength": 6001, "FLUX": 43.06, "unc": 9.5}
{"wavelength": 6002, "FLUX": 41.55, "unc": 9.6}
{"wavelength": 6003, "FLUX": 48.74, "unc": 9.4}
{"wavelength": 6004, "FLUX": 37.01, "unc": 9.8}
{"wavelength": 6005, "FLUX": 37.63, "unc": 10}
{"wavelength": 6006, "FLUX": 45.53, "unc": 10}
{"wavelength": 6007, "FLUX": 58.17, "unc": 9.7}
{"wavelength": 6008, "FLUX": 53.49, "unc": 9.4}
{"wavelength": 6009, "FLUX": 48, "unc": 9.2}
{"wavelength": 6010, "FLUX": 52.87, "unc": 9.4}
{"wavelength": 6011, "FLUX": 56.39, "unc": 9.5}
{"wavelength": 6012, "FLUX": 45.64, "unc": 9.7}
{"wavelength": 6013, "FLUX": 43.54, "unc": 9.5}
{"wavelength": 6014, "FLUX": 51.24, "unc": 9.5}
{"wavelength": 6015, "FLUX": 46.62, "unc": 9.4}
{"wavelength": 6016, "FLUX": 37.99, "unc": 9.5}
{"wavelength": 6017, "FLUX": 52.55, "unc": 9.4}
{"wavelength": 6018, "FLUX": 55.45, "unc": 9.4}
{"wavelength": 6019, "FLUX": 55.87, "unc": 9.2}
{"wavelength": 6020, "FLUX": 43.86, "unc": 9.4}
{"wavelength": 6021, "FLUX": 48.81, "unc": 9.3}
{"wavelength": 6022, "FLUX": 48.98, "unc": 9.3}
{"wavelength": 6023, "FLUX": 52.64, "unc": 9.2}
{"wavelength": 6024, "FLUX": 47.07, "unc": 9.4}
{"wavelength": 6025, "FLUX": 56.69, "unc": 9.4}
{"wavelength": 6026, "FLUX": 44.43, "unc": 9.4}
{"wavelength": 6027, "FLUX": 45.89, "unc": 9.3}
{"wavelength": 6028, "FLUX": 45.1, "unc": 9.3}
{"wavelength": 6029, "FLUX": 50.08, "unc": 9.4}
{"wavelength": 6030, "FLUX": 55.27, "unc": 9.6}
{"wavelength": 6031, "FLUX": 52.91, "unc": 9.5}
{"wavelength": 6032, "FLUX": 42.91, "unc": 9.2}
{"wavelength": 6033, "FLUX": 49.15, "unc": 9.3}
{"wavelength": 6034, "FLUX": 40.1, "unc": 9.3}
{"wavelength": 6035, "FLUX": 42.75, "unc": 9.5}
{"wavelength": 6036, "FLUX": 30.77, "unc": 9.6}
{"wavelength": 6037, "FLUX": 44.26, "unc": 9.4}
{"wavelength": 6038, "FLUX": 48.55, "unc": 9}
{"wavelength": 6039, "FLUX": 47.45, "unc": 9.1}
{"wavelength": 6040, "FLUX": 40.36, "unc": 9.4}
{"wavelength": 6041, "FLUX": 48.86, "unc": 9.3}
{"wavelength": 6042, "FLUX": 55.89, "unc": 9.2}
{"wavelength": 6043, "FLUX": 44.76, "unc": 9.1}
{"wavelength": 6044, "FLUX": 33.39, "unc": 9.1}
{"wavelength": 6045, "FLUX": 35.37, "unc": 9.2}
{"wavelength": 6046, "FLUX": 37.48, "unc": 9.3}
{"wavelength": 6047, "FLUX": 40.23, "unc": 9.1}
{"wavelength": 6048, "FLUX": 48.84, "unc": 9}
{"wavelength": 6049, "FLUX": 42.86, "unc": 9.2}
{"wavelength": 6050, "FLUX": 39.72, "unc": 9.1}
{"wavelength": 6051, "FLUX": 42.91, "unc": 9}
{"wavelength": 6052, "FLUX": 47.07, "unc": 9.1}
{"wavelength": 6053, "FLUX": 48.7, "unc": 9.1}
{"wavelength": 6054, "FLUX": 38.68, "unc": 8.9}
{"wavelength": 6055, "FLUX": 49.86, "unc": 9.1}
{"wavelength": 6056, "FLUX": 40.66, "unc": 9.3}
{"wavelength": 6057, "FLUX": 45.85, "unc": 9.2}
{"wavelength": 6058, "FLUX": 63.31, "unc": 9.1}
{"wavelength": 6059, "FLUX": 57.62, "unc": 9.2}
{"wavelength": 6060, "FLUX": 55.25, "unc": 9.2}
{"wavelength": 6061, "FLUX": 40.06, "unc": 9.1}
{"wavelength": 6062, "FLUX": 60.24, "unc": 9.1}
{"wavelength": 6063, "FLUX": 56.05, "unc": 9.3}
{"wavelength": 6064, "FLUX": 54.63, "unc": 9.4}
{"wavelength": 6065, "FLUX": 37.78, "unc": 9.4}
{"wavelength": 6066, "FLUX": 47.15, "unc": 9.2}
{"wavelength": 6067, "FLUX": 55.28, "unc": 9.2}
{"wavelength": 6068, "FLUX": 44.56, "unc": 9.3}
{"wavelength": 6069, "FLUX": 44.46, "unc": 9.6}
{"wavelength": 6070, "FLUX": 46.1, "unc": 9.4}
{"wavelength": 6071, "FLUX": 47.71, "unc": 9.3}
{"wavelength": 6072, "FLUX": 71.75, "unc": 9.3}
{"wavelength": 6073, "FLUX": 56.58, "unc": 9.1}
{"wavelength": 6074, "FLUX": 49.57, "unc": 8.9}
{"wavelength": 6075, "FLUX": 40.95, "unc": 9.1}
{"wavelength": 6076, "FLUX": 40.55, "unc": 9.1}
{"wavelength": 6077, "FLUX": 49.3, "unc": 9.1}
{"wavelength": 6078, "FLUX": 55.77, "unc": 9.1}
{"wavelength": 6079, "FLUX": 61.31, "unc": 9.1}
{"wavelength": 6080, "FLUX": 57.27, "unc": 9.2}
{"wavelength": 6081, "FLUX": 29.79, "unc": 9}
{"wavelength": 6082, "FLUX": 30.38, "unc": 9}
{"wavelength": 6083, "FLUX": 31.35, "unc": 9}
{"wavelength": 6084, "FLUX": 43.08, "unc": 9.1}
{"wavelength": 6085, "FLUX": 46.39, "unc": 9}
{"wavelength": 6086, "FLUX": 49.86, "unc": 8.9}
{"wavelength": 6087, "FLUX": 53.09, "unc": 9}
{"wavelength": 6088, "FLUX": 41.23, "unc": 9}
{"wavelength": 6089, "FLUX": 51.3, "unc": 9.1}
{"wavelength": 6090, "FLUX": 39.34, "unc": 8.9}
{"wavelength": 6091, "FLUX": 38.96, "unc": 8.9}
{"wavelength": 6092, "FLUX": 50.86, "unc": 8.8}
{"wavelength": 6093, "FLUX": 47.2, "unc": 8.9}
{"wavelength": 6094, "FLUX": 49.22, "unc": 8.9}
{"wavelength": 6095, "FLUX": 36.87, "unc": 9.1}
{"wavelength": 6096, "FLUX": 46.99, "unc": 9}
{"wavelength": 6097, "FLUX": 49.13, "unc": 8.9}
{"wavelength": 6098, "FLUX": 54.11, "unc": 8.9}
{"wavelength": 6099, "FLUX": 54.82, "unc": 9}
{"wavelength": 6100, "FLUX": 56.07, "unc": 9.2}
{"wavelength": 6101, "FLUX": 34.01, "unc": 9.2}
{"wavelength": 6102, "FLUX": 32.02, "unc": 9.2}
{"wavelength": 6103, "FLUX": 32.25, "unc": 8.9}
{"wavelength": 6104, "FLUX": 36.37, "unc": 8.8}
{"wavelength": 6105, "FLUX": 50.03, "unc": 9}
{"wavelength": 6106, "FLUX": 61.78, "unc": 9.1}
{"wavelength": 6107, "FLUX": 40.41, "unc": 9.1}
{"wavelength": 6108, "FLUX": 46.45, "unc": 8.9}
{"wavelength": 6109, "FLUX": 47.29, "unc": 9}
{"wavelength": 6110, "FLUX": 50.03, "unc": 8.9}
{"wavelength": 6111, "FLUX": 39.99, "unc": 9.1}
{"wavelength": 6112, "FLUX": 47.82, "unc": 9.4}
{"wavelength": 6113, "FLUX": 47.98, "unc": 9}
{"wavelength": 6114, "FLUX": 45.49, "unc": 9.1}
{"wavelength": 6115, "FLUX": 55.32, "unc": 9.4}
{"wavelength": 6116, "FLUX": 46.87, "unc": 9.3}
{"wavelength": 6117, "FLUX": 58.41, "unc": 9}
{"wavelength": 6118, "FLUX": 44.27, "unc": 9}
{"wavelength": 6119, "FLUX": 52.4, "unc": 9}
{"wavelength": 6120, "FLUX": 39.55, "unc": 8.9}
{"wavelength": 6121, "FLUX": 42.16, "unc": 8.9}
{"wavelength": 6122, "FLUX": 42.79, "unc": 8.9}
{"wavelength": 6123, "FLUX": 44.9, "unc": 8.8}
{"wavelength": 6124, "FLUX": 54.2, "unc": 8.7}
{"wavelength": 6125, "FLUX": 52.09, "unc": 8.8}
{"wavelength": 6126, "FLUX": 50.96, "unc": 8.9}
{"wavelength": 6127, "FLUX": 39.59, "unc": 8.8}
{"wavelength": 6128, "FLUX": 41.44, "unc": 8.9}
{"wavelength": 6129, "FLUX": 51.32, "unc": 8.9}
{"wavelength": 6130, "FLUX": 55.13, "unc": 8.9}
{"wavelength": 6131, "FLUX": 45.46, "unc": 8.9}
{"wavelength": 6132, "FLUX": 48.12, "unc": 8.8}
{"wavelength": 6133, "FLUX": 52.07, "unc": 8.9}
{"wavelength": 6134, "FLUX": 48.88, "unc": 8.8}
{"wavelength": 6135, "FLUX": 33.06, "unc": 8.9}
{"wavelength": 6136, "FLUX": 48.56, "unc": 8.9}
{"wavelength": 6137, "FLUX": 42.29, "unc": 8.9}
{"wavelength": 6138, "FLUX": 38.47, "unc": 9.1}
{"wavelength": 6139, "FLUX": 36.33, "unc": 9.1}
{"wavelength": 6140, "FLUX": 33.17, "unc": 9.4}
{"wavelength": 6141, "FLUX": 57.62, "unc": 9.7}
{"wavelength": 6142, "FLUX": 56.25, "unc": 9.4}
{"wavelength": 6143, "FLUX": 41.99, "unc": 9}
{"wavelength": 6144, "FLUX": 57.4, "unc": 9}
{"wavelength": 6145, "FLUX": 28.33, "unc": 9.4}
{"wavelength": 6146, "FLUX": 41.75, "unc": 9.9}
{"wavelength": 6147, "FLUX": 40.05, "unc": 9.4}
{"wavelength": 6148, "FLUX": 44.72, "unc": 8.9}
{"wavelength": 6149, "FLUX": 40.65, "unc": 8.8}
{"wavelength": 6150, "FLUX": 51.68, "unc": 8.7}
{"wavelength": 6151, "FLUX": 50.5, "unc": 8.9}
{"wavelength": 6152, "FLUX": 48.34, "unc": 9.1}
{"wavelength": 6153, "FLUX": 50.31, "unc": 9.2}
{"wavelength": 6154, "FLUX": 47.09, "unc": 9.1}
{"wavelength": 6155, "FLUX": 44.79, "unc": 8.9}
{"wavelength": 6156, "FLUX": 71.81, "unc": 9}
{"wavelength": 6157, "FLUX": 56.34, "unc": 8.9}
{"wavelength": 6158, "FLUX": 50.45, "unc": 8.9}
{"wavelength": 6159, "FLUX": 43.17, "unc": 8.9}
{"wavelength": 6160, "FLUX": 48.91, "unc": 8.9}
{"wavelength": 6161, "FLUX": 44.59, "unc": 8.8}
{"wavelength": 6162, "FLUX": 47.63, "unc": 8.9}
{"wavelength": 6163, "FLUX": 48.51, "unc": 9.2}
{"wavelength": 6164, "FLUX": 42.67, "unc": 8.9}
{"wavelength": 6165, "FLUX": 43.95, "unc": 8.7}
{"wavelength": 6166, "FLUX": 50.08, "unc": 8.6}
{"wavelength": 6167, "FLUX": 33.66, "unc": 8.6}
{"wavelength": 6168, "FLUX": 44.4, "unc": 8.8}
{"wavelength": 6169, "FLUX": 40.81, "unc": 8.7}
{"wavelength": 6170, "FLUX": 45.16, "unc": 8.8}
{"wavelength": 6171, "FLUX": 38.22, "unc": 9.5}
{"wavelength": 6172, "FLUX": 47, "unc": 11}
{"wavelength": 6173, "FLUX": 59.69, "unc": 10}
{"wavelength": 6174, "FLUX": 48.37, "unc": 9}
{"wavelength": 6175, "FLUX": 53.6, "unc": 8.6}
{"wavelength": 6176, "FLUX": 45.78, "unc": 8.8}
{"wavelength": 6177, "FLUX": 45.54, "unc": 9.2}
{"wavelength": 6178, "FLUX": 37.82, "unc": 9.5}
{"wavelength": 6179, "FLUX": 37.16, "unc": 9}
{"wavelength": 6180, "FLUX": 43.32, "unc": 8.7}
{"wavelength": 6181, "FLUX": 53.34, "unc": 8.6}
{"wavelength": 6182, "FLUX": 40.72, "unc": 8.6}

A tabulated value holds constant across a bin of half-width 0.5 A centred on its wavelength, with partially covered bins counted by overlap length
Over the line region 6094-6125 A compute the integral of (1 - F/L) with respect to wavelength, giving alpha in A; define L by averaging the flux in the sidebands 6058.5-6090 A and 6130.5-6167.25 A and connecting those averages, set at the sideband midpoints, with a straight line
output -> 0.60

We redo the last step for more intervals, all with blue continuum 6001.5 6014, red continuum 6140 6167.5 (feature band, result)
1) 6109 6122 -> 0.0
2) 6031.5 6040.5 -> 0.9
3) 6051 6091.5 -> -0.4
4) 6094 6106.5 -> 0.5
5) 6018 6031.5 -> -0.7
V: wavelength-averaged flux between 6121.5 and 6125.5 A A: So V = 48.5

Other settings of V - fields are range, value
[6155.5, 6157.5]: 64.1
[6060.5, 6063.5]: 52.1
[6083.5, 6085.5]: 44.7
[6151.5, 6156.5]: 52.5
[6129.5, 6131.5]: 50.3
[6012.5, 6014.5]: 47.4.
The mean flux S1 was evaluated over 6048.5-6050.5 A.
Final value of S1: 41.3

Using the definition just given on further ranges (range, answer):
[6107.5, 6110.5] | 47.9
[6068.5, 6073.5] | 53.3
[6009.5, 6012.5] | 51.6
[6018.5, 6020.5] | 49.9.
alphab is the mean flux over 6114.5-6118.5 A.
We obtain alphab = 51.2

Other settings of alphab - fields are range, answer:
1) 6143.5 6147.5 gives 41.9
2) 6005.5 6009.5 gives 51.3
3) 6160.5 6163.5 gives 46.9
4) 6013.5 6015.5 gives 48.9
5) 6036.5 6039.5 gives 46.8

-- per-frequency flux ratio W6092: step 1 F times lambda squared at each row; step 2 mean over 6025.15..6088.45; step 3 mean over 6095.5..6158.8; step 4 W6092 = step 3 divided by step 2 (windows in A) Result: 1.03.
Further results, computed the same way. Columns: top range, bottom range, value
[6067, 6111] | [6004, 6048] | 1.01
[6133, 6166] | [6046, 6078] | 0.99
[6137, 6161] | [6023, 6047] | 1.07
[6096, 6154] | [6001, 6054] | 1.03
